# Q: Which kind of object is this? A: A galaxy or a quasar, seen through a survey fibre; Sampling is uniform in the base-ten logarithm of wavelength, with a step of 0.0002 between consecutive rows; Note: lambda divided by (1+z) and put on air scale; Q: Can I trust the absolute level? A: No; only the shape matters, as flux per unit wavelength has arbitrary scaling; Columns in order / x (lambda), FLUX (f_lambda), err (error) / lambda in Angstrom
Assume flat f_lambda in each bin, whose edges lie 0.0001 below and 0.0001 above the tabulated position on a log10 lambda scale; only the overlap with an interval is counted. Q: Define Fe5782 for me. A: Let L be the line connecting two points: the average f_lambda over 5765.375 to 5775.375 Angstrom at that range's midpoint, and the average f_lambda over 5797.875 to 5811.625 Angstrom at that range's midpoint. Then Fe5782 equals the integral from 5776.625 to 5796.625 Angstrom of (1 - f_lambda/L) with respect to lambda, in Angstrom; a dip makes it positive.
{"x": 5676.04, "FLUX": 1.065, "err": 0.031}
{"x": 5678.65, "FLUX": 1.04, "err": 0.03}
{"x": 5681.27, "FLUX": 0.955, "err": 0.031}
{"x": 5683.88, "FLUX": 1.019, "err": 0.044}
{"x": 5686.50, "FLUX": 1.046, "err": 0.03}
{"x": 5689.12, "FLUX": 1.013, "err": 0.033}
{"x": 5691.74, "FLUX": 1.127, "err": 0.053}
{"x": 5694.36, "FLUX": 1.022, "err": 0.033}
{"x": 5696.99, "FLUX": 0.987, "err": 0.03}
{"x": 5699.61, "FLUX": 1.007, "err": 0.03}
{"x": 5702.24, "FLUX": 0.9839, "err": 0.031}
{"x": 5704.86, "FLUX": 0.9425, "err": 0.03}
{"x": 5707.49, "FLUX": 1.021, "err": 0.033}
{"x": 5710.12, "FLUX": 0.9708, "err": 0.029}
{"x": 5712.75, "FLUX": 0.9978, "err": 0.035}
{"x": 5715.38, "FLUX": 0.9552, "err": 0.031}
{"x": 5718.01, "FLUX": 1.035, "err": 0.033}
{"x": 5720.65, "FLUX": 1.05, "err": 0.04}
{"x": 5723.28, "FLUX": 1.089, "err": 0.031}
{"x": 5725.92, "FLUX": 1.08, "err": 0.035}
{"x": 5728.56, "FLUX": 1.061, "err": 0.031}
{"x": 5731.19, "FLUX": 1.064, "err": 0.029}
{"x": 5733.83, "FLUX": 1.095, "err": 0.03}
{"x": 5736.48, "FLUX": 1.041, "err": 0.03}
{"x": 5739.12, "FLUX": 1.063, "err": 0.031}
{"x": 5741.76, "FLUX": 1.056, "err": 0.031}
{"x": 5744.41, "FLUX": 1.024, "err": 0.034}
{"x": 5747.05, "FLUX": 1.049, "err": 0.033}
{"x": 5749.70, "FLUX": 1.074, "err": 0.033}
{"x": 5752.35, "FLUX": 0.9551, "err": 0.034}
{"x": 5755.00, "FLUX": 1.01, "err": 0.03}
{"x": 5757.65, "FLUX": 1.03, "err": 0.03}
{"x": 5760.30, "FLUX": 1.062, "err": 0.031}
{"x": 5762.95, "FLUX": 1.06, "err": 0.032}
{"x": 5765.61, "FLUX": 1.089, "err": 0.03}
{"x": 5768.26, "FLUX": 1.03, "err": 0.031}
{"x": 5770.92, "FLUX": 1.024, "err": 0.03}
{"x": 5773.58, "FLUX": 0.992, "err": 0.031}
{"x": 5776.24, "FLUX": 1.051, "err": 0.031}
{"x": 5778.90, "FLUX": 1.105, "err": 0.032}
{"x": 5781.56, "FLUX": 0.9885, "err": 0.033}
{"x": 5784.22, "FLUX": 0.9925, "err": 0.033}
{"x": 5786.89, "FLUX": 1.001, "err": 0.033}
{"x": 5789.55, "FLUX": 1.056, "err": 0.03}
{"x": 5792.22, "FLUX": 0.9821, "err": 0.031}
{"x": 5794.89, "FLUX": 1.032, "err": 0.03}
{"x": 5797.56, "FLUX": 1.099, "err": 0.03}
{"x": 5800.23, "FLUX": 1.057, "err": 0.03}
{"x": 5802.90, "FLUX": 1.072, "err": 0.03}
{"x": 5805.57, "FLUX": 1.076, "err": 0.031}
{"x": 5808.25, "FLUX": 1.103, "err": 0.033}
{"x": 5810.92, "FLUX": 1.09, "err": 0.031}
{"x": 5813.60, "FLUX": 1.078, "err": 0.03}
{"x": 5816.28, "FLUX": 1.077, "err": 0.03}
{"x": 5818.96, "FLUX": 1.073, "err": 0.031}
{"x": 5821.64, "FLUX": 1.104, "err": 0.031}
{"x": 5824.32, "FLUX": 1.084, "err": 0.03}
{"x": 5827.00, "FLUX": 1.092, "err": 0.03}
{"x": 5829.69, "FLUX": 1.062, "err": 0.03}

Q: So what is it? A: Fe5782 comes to 0.5 Angstrom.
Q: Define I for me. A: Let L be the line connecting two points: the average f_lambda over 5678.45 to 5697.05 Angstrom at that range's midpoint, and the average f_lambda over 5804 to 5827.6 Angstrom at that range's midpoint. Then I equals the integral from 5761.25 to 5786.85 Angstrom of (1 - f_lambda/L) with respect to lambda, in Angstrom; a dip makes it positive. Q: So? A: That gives 0.76 Angstrom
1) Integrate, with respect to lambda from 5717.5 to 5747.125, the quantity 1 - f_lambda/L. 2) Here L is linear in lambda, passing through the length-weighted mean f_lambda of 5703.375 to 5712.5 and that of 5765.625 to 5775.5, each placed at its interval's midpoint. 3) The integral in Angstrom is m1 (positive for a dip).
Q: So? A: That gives -1.8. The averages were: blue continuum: 0.981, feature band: 1.06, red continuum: 1.03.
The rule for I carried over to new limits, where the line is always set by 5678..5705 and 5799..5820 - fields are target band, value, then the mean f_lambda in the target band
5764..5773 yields 0.11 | 1.04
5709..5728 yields 0.05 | 1.03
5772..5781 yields 0.15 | 1.04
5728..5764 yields -0.04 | 1.05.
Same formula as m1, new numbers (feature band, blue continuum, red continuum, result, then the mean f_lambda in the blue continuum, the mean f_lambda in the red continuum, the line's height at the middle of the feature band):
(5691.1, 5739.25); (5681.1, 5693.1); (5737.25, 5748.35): 0.7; 1.04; 1.05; 1.04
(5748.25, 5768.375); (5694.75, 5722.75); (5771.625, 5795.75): -0.5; 0.999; 1.02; 1.01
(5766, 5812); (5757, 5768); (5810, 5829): 1.1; 1.06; 1.08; 1.07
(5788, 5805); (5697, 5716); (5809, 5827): 0.3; 0.984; 1.09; 1.07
